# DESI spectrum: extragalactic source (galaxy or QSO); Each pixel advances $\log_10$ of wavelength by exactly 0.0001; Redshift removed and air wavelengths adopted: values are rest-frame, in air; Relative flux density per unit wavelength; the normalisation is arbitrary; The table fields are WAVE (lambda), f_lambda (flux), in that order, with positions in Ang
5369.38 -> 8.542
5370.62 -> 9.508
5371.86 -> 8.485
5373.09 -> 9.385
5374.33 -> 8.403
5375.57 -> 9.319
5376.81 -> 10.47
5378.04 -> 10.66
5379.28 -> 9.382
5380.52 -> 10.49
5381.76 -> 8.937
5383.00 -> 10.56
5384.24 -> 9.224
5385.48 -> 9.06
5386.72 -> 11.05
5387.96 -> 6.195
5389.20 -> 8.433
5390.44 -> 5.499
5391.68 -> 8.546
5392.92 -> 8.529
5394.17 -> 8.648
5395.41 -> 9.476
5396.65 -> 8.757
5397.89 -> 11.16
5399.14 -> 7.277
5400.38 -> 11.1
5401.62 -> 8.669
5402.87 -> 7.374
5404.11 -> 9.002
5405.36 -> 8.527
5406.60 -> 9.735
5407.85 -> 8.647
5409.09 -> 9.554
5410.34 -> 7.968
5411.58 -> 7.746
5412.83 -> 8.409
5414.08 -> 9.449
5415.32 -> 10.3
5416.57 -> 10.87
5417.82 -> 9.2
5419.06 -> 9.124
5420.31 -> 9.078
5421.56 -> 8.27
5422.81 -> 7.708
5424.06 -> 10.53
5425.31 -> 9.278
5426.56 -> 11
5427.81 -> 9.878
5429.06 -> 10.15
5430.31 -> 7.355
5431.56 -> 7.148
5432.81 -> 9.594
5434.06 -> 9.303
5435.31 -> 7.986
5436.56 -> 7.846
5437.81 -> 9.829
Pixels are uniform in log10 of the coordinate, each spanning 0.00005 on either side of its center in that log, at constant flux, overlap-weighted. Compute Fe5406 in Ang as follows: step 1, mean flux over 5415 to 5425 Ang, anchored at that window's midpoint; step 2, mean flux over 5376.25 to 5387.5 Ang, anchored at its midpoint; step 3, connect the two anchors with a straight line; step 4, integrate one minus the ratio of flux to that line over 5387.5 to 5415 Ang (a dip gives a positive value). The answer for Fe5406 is 2.9 Ang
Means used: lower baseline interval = 9.93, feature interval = 8.61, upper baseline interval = 9.35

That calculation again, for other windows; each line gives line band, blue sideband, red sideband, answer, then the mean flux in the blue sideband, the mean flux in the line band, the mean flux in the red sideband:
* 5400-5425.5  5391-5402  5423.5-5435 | 0.5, 9.12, 9.05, 9.32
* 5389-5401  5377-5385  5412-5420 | 1.2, 9.9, 8.75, 9.49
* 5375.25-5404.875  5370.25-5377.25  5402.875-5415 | -0.2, 9.22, 9.07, 8.75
